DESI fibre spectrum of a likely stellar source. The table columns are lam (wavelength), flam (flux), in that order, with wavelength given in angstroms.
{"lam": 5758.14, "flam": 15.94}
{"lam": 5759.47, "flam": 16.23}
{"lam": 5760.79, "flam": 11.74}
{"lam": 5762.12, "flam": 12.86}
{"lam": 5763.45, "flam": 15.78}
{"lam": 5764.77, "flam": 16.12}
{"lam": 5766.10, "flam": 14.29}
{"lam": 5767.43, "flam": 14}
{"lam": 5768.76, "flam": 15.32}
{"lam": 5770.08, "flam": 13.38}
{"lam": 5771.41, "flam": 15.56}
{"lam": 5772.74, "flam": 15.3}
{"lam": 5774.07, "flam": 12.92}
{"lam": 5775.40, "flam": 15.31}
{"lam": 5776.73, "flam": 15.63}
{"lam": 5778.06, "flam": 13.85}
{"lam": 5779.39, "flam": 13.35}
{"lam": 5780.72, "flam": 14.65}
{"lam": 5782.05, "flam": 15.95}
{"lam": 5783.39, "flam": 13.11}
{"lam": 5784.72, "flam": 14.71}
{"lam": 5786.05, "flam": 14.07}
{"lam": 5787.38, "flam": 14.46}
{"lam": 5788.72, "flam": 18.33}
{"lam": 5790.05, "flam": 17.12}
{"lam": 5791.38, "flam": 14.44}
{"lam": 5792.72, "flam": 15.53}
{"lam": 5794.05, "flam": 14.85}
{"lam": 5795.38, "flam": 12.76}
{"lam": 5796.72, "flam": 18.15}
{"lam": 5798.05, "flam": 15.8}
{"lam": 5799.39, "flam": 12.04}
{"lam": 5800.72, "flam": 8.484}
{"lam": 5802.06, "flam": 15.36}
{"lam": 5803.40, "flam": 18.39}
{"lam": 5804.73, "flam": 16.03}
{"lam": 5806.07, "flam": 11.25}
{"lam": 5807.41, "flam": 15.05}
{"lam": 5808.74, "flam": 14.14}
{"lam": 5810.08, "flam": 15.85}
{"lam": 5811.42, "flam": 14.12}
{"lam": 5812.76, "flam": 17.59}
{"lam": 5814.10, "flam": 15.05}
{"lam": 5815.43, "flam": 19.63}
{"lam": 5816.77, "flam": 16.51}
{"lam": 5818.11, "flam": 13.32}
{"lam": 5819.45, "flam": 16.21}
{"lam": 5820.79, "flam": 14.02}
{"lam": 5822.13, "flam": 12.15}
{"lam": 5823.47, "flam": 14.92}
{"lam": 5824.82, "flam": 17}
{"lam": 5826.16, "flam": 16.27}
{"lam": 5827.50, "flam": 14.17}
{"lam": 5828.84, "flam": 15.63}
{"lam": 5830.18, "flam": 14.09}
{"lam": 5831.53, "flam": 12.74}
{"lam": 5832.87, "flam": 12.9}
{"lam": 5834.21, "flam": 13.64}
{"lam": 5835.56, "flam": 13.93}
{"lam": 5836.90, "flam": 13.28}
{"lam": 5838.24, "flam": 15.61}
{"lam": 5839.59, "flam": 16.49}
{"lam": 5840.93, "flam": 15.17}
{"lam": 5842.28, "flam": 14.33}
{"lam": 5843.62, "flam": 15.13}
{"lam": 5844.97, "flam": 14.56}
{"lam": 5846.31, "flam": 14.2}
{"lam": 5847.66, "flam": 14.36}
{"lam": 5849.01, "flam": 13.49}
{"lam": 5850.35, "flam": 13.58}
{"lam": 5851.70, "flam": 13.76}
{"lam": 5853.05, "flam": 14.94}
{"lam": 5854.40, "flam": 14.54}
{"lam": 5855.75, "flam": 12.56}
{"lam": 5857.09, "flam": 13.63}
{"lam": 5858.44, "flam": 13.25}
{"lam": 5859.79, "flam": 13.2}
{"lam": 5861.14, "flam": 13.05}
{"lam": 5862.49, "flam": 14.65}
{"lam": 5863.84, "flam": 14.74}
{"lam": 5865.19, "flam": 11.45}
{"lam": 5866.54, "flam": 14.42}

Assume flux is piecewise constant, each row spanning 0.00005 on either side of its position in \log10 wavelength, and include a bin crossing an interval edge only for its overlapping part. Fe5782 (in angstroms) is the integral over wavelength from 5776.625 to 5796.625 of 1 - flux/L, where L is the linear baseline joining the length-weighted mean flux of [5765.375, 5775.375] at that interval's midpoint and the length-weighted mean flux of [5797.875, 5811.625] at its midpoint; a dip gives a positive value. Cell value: -0.8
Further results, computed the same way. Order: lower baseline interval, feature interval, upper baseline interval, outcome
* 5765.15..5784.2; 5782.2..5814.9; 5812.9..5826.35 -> 0.35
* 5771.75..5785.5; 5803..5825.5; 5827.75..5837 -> -2.09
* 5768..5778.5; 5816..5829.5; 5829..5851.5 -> -0.66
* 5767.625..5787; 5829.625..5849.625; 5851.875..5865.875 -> -0.65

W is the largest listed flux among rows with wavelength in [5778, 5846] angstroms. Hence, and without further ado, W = 19.63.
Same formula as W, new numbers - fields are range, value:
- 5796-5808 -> 18.39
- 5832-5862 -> 16.49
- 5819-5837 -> 17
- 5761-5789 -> 18.33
